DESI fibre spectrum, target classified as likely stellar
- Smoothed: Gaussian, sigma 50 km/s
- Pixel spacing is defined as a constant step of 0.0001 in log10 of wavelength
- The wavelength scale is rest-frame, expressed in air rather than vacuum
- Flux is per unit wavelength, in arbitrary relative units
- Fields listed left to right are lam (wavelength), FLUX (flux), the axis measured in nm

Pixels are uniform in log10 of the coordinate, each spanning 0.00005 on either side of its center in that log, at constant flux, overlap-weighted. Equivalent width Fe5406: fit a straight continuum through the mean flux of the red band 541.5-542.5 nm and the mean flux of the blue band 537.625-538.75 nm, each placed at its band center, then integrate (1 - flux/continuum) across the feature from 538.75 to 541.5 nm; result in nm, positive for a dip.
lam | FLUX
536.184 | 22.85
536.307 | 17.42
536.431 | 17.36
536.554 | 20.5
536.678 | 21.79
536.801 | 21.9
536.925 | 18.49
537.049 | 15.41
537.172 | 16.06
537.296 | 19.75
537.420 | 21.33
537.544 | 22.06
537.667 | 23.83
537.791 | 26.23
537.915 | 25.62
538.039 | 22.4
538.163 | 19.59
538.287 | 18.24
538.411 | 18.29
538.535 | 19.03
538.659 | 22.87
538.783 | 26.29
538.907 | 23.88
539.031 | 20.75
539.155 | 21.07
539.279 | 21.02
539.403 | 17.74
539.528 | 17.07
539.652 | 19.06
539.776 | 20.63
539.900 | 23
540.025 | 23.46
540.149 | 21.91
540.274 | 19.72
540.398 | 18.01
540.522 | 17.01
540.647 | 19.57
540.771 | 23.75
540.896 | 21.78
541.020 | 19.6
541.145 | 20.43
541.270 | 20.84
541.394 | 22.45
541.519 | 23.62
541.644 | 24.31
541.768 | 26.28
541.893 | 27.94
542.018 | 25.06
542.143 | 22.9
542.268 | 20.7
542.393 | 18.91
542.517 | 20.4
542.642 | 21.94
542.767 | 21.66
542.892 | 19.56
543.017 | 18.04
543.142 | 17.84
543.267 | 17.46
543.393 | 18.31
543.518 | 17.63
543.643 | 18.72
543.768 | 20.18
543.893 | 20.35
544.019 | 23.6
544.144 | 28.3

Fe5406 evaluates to 0.23 nm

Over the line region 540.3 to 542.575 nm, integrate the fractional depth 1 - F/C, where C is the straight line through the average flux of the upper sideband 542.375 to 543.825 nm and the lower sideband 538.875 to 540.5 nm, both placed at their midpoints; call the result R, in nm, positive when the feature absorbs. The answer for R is -0.23 nm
